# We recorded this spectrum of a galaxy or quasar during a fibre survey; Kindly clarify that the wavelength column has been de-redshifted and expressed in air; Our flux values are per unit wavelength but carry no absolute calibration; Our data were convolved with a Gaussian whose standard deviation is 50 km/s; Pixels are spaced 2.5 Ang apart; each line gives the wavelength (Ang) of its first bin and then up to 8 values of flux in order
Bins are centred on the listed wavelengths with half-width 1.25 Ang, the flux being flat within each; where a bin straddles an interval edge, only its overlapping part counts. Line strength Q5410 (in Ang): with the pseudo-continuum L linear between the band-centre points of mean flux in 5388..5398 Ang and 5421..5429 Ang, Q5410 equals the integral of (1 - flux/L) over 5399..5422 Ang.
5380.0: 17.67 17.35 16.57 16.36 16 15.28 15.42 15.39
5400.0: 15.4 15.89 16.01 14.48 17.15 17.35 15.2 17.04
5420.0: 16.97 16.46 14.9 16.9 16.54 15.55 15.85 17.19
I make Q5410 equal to -0.43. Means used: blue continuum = 15.6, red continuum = 16.1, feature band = 16.2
